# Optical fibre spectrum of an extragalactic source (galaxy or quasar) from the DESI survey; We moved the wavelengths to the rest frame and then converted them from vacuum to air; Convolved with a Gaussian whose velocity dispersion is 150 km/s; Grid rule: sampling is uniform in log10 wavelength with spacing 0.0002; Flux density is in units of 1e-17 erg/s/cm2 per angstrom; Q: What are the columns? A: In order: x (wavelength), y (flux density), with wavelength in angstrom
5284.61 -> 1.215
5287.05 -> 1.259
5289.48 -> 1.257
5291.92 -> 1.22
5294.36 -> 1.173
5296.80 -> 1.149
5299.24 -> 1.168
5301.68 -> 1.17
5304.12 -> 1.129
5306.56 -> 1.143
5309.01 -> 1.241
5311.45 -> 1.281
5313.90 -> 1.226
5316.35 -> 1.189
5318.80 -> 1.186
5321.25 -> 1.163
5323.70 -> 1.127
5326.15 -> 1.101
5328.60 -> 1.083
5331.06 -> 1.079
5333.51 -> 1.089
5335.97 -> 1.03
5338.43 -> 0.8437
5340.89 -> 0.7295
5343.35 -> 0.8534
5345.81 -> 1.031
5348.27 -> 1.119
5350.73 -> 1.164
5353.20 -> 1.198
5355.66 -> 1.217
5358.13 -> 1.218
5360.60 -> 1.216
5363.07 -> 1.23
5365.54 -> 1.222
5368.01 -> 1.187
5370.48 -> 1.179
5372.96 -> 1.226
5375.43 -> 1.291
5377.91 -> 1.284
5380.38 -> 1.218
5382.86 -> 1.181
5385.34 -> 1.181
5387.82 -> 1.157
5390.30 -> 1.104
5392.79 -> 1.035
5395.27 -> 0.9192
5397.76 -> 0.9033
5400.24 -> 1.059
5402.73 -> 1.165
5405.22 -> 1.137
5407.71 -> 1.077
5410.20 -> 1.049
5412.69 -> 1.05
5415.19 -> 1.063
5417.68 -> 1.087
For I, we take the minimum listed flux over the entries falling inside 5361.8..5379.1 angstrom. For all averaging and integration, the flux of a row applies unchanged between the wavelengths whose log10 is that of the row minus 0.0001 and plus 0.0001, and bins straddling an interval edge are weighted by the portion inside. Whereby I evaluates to 1.179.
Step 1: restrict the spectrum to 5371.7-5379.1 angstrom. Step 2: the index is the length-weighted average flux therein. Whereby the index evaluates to 1.27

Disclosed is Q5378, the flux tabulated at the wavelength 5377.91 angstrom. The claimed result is 1.284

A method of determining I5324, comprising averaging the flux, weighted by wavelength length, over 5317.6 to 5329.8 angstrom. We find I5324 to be 1.13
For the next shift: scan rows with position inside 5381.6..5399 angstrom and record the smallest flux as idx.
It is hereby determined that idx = 0.9033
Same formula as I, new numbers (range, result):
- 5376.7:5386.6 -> 1.181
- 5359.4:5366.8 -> 1.216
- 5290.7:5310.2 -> 1.129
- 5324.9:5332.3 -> 1.079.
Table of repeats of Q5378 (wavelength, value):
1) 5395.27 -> 0.9192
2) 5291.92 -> 1.22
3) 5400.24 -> 1.059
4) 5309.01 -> 1.241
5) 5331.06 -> 1.079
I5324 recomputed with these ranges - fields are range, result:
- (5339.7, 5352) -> 0.981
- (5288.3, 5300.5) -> 1.19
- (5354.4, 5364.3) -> 1.22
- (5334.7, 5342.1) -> 0.868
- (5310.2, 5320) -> 1.22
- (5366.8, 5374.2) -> 1.2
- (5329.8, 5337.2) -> 1.07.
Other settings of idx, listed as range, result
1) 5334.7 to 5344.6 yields 0.7295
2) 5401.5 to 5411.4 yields 1.049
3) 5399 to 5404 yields 1.059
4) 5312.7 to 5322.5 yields 1.163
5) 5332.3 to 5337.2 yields 1.03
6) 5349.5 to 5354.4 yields 1.164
